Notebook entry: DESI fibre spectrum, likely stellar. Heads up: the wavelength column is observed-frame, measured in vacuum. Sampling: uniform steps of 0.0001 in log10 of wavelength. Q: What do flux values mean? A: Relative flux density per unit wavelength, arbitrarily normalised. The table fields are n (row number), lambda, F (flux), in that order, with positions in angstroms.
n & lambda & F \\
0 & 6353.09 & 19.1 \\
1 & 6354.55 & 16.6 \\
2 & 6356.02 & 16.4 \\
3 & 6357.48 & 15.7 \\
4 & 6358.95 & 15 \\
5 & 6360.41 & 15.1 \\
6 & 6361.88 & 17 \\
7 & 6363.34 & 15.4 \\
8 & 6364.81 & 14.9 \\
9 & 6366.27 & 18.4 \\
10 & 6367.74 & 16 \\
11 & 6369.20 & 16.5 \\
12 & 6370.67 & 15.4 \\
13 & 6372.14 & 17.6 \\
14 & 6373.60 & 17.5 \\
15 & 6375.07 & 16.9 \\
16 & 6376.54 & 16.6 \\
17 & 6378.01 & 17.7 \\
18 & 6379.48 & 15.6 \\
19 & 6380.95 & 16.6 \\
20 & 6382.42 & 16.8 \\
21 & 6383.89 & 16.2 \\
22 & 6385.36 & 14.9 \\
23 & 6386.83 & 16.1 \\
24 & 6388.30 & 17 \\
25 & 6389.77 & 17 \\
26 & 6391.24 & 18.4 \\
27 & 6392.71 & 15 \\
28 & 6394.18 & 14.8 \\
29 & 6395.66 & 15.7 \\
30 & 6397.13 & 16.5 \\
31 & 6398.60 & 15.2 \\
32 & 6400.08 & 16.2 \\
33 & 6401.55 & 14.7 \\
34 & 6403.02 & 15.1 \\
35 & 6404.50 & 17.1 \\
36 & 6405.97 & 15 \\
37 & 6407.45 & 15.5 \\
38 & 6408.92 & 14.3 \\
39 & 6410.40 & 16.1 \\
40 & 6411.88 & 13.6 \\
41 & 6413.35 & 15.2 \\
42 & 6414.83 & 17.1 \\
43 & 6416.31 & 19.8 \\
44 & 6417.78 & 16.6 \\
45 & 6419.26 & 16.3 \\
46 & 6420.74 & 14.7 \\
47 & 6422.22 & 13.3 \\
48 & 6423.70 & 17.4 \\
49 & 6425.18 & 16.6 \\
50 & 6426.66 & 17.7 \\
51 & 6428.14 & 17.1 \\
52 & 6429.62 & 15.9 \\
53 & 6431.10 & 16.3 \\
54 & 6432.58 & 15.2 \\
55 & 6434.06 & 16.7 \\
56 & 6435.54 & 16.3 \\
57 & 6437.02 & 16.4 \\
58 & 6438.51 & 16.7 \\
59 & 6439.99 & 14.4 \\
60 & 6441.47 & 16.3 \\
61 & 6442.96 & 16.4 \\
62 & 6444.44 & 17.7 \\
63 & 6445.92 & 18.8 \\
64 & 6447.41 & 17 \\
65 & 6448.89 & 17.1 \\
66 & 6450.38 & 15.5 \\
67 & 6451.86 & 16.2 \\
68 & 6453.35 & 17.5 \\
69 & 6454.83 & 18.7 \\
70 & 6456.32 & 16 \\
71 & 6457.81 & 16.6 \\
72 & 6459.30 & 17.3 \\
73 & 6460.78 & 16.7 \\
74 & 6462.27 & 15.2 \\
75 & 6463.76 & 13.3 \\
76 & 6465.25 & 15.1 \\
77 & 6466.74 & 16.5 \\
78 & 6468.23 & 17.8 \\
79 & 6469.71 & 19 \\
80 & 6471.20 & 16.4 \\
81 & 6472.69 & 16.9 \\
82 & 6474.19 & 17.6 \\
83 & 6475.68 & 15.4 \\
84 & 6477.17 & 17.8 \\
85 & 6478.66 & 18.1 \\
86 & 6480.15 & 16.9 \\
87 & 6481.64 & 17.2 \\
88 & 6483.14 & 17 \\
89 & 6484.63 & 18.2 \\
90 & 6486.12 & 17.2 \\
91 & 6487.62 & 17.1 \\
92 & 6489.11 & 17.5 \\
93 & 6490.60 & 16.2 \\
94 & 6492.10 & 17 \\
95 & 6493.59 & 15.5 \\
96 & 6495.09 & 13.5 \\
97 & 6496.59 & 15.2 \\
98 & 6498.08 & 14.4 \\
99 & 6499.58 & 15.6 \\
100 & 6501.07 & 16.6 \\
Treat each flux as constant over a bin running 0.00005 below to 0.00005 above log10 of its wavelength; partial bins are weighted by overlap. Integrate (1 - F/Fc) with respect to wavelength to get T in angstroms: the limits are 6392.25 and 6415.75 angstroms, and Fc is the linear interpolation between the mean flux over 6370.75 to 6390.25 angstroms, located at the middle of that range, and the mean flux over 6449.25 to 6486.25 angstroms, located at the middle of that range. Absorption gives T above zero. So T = 1.66 angstroms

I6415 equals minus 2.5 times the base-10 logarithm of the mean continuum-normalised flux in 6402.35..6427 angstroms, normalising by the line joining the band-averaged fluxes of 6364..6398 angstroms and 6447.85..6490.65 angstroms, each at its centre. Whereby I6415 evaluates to 0.04 mag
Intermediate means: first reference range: 16.4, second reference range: 16.8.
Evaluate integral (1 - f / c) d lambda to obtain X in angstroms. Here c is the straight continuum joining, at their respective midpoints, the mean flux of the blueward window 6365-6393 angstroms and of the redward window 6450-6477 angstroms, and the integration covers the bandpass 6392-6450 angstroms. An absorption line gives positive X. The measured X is 1.8 angstroms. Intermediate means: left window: 16.6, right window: 16.6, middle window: 16.1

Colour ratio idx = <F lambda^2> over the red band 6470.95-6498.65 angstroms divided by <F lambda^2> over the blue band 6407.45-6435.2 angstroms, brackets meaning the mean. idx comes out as 1.1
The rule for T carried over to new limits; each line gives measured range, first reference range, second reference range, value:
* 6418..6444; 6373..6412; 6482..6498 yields 0.1 angstroms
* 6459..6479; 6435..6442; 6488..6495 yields -0.5 angstroms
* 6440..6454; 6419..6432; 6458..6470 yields -0.5 angstroms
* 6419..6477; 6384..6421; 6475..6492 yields 0.5 angstroms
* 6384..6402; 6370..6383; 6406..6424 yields 0.4 angstroms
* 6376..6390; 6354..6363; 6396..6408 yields -0.6 angstroms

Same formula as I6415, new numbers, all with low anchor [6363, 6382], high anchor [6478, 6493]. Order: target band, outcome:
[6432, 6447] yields 0.029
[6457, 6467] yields 0.087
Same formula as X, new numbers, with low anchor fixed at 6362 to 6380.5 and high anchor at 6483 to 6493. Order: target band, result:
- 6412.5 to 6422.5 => 0.3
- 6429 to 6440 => 0.5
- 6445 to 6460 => -0.1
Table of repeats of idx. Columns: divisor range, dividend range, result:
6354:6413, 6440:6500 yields 1.06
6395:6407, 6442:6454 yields 1.10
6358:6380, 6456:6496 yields 1.05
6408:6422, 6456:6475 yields 1.06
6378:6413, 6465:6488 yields 1.11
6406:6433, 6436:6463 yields 1.05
